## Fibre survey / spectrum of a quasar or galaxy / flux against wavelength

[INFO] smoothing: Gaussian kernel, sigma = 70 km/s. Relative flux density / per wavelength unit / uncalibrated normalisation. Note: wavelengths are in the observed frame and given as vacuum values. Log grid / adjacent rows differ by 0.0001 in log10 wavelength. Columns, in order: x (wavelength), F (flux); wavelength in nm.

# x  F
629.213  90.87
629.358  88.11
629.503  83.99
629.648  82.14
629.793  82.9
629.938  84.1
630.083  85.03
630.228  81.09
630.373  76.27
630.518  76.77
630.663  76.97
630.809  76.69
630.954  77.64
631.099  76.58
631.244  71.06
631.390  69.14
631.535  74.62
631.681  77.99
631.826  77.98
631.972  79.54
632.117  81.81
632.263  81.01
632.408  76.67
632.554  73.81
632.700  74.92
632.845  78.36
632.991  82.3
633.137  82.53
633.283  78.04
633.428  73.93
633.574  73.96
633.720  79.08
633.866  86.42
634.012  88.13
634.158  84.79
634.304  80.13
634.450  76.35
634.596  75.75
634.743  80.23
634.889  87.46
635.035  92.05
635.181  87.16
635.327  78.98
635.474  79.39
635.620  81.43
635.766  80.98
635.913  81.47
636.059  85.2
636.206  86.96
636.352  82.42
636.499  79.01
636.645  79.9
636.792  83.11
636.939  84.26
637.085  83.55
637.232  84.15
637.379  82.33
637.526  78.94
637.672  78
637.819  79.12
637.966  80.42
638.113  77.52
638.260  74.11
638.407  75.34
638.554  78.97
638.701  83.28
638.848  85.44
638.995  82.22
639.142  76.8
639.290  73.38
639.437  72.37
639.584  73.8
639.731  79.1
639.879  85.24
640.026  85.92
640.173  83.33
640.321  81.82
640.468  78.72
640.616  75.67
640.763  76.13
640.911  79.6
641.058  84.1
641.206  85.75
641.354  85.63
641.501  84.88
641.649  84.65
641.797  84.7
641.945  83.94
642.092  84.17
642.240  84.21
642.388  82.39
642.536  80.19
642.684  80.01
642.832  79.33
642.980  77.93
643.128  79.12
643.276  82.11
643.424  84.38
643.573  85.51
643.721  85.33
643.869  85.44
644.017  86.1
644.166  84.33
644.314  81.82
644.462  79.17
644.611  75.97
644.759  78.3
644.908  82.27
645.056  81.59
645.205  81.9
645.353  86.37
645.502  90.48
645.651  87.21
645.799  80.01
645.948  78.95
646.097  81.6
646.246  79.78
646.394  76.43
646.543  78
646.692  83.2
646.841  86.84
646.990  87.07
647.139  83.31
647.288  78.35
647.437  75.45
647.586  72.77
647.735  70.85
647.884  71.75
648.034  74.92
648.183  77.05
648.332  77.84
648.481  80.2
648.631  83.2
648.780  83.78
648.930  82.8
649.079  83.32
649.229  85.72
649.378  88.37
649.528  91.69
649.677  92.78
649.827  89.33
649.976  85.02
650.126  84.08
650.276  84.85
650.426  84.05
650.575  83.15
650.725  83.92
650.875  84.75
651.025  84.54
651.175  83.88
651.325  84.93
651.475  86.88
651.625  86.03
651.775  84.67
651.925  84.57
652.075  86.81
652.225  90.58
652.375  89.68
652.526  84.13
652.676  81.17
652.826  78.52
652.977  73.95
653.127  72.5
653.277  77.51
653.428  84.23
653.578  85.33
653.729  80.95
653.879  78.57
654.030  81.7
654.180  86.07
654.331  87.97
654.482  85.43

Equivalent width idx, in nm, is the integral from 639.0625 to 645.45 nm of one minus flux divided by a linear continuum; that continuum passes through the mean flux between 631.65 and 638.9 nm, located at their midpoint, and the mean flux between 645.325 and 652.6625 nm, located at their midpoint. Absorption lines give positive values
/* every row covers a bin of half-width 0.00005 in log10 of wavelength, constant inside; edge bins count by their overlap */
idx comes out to 0.034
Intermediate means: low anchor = 80.7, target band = 81.5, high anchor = 83.1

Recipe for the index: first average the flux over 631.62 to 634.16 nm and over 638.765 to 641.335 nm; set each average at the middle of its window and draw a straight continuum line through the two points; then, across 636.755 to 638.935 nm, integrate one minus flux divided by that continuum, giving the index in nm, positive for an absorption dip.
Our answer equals -0.02 nm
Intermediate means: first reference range 79.4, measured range 80.5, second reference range 80.1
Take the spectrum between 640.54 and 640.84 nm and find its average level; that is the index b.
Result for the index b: 75.8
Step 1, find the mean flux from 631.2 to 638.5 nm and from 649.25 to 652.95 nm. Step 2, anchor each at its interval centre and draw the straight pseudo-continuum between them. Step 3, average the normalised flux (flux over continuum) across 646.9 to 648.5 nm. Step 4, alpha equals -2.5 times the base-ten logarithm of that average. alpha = 0.10 mag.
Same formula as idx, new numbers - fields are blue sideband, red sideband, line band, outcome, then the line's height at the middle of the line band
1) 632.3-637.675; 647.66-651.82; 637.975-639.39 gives 0.055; 81.7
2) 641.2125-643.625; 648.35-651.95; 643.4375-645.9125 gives 0.007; 83.4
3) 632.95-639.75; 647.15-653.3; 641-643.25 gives -0.036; 81.4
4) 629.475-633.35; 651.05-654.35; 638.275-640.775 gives 0.032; 80.2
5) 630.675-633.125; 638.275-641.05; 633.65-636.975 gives -0.196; 78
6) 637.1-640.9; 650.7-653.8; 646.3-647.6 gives 0.019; 81.7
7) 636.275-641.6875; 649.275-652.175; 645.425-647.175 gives 0.026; 84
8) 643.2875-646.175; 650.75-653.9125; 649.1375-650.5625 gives -0.069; 83.1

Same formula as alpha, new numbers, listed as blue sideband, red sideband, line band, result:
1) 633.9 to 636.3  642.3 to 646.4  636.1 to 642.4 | 0.020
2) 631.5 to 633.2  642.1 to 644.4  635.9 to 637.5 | -0.036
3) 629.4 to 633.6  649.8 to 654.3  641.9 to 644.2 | -0.020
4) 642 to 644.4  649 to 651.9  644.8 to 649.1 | 0.050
